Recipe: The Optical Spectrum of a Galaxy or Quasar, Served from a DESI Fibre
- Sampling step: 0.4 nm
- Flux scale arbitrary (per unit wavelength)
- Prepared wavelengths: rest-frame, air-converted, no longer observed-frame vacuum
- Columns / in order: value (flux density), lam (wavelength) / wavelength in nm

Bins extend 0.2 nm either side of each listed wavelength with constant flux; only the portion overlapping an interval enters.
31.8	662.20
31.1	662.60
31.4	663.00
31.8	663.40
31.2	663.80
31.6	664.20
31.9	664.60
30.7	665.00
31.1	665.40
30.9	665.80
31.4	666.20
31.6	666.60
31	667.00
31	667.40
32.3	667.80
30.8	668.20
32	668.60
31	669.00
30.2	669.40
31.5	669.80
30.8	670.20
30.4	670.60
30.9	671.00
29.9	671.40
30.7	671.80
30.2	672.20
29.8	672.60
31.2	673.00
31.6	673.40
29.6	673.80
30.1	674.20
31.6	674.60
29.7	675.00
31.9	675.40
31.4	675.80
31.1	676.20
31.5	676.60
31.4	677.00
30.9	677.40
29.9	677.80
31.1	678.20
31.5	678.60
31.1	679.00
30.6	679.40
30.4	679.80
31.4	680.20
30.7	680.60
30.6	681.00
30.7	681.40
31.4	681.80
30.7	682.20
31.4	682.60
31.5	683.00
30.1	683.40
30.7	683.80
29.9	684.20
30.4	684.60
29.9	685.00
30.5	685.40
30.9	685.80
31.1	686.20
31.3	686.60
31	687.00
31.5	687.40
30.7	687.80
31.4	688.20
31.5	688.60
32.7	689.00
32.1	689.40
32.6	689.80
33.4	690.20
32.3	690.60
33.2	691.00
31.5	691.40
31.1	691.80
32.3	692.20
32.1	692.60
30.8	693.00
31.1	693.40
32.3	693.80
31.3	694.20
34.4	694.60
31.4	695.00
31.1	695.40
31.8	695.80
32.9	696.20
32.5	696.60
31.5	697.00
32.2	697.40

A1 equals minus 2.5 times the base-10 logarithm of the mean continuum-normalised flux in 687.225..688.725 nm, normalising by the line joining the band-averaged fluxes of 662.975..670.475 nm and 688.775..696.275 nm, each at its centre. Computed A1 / 0.02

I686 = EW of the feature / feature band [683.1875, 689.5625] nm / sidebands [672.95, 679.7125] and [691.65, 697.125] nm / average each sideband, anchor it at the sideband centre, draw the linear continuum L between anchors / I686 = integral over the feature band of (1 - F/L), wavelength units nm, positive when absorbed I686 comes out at 0.10 nm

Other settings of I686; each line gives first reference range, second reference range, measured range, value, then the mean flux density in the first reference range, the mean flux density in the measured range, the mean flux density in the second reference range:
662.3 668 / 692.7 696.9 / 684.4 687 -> 0.09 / 31.4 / 30.7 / 32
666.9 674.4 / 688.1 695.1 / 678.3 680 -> 0.02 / 30.8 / 30.9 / 32.1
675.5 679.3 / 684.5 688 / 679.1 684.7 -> 0.04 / 31.1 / 30.8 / 30.8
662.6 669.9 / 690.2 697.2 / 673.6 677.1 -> 0.07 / 31.3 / 30.9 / 32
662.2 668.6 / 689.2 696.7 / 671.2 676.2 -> 0.15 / 31.4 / 30.7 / 32.1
